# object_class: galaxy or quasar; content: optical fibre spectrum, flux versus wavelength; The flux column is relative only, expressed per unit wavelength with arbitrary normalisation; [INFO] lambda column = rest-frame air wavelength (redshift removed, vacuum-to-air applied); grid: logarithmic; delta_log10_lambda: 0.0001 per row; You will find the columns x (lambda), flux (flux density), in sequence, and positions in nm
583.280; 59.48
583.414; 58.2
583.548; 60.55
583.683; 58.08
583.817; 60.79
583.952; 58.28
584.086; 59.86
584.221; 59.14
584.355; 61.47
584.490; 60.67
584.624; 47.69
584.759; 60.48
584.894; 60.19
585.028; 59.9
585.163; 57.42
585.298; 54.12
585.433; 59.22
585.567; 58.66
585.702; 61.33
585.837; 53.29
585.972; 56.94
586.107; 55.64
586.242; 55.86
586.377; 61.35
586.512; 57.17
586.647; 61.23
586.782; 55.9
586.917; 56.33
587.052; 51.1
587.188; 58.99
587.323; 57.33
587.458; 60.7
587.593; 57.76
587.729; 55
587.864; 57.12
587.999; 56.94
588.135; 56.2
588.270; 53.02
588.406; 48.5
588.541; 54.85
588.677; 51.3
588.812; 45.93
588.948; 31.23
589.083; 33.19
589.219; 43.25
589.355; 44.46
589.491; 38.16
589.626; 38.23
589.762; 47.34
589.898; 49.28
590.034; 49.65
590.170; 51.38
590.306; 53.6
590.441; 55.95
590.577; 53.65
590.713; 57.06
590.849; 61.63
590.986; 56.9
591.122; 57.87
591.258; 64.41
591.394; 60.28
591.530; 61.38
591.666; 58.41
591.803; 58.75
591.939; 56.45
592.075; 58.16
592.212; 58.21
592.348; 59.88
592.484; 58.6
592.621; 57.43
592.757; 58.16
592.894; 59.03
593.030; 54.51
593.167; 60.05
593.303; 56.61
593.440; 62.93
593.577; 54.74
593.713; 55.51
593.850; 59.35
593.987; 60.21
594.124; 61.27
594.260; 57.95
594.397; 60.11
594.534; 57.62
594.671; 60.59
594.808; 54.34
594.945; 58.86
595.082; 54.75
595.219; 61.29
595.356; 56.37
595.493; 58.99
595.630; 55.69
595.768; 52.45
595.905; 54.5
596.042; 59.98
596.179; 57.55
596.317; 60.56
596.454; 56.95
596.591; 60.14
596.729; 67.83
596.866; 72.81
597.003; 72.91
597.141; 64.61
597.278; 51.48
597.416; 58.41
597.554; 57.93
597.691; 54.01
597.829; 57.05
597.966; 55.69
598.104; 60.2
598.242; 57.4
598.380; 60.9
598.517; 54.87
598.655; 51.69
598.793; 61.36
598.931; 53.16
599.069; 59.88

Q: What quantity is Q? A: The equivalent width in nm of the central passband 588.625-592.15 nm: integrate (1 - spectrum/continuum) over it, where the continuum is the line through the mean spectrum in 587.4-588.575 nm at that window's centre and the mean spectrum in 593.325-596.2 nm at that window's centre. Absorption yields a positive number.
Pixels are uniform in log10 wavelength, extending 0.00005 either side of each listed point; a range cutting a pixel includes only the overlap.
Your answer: 0.308 nm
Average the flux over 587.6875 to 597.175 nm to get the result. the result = 55.9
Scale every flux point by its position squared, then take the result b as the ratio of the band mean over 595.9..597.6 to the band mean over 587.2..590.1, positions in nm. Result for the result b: 1.28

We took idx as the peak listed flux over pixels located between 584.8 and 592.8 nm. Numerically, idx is 64.41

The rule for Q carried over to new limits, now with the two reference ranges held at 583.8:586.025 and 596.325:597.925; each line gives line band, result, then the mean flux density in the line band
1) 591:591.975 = 0.00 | 59.6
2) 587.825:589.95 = 0.45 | 46.6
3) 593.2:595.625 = 0.09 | 58.3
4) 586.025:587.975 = 0.05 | 57.3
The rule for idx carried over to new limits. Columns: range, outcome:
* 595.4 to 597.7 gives 72.91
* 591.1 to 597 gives 72.81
